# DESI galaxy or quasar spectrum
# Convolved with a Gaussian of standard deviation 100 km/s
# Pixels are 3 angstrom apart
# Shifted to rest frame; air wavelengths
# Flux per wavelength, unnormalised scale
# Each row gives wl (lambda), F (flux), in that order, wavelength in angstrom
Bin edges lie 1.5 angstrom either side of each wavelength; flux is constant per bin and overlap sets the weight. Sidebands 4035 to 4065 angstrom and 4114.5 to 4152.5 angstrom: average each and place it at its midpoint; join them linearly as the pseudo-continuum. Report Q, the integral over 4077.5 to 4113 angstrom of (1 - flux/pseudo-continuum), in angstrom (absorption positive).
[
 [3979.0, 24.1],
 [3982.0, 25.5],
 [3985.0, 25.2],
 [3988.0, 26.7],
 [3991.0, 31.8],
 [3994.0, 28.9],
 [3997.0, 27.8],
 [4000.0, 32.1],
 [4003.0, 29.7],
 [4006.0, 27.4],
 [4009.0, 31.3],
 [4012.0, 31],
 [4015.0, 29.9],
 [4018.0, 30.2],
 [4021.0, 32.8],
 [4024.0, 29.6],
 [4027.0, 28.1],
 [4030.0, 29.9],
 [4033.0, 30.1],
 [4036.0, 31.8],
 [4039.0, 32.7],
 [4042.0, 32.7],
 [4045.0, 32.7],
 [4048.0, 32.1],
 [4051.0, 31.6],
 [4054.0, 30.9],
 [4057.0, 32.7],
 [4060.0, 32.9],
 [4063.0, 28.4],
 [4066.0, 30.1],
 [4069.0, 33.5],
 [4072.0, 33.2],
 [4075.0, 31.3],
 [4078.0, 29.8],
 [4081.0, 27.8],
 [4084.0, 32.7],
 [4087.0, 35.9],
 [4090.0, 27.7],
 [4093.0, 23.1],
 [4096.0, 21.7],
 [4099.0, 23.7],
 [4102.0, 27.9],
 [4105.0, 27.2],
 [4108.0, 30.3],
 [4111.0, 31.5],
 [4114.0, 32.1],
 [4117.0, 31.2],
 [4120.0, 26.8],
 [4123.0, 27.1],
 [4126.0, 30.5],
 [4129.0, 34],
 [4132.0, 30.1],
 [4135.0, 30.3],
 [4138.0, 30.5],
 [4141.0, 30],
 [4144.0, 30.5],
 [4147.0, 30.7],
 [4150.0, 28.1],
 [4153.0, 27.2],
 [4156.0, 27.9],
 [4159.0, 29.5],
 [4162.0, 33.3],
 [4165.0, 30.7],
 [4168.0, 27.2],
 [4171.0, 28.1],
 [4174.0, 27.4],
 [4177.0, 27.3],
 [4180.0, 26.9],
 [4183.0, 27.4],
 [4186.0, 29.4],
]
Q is 2.9 angstrom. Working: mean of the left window 31.8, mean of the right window 30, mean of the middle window 28.3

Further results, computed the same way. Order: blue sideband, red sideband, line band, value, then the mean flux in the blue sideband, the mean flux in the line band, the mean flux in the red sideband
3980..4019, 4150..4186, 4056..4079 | -2.2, 29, 31.5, 28.5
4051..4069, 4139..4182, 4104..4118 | -0.2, 31.3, 30.6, 28.9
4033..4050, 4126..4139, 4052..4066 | 0.4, 32.2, 31.1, 31.2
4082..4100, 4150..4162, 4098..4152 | -2.6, 27.6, 29.6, 28.8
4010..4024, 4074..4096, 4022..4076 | -2.4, 30.8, 31.4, 29.2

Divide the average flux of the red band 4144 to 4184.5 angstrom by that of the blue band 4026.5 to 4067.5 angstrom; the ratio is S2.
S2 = 0.92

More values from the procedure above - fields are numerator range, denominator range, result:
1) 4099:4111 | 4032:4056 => 0.89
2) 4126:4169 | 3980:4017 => 1.04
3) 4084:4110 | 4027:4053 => 0.88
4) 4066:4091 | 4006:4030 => 1.04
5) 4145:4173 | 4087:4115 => 1.06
